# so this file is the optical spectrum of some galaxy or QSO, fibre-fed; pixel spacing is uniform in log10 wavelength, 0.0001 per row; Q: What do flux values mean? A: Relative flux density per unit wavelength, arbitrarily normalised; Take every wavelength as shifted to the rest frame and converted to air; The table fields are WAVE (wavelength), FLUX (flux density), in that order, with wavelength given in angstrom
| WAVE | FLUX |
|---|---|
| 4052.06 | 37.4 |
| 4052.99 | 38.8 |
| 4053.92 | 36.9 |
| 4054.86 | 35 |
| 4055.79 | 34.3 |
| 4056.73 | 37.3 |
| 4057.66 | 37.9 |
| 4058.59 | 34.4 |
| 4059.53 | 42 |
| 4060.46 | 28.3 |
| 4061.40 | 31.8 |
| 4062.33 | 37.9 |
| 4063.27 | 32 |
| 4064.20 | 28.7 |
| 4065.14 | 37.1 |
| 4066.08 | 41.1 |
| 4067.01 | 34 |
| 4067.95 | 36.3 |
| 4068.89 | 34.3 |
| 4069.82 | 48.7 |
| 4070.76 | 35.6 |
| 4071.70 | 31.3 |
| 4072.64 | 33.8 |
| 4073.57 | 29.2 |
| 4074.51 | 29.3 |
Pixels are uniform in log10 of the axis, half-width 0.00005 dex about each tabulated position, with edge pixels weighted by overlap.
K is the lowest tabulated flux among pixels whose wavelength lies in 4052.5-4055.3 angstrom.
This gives 35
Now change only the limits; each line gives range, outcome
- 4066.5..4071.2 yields 34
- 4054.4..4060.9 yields 28.3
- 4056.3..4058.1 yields 37.3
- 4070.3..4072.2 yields 31.3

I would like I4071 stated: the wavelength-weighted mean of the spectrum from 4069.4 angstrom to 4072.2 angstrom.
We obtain 38.2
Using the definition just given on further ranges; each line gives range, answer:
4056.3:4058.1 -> 37.7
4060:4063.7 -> 32.5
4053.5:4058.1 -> 36.2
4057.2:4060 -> 38.1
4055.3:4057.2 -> 35.8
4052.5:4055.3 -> 36.9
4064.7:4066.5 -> 39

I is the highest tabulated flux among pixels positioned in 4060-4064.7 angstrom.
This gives 37.9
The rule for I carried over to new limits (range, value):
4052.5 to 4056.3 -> 38.8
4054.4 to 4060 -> 42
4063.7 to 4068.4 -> 41.1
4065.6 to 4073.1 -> 48.7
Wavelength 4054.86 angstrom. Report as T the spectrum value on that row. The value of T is 35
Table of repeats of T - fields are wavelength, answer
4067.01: 34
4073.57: 29.2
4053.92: 36.9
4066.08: 41.1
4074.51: 29.3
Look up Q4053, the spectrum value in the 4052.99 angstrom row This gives 38.8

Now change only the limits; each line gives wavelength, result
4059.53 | 42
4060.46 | 28.3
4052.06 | 37.4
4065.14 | 37.1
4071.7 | 31.3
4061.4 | 31.8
